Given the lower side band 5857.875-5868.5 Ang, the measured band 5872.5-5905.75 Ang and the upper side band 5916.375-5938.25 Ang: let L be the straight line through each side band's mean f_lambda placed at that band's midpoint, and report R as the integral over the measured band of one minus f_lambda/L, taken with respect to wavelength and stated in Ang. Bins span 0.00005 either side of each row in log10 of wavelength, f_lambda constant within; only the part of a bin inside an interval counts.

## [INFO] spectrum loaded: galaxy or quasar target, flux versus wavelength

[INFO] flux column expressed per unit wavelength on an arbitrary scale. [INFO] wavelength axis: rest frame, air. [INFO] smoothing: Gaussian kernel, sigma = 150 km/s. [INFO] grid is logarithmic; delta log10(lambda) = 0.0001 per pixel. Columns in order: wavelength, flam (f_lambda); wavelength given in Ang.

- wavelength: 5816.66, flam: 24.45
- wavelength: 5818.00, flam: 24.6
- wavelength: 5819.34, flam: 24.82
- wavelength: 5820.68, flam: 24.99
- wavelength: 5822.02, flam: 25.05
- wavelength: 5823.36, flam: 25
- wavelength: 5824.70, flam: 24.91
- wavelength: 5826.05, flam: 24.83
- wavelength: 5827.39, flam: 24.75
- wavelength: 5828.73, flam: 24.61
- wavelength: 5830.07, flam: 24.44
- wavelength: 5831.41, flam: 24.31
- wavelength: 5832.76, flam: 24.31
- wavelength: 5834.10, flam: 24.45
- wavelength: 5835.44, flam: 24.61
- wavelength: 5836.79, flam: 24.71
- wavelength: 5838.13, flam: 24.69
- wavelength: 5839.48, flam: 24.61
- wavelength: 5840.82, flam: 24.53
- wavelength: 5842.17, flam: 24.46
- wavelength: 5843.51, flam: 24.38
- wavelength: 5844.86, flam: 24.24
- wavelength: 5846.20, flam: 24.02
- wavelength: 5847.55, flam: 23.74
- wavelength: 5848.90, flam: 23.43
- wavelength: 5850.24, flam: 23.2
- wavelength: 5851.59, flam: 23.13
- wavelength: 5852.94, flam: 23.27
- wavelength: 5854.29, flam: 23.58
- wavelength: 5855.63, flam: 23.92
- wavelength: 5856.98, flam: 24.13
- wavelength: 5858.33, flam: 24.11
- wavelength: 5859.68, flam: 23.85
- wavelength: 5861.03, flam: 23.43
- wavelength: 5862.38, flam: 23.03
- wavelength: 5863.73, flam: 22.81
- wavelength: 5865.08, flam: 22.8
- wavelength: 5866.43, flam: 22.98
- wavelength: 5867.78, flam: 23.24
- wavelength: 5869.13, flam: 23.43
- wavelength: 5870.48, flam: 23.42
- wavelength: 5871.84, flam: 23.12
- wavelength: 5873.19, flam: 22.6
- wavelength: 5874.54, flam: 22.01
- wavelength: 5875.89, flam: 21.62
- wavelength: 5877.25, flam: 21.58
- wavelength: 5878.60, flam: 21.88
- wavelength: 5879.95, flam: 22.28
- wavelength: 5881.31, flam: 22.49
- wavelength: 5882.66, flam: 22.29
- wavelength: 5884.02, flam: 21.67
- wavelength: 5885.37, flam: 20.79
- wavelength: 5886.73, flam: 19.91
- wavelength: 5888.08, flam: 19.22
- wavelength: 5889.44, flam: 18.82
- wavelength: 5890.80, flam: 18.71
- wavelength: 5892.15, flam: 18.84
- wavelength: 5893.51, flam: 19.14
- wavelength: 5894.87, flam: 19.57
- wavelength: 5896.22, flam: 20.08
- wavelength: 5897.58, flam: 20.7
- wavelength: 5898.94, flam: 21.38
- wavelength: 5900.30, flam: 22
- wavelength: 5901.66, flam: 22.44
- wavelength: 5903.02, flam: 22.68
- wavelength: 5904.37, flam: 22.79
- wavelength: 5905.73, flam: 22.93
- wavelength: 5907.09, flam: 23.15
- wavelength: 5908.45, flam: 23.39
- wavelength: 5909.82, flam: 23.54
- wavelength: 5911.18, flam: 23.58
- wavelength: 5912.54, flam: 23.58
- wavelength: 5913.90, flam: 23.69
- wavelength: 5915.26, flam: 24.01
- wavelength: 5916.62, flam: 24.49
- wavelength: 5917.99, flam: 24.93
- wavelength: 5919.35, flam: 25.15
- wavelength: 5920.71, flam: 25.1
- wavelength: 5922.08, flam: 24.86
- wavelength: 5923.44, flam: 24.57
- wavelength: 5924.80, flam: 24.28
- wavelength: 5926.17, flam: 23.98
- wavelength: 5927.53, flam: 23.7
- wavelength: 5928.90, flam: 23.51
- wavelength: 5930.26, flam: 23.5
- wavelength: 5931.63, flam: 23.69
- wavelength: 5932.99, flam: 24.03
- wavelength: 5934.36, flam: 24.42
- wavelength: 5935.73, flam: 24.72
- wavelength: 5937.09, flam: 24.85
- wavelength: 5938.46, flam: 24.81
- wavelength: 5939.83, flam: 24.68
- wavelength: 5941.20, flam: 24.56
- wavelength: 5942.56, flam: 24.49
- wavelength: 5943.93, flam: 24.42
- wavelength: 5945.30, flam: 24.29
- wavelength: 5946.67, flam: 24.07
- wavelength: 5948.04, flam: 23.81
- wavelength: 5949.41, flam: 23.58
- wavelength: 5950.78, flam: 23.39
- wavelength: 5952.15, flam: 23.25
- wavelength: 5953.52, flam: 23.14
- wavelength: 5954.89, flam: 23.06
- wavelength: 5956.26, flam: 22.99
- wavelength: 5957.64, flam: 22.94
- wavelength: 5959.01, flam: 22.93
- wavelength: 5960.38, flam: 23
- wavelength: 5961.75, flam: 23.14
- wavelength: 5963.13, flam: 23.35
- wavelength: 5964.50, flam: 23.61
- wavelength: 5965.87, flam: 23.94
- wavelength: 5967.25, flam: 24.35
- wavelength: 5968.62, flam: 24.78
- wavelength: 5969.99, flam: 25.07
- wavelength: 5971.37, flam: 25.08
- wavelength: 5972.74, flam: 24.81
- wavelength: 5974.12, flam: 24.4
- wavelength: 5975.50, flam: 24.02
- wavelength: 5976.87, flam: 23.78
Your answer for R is 3.7 Ang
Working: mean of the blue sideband 23.3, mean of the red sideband 24.4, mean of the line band 21.1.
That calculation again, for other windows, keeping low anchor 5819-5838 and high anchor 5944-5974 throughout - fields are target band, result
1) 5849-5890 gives 3.2 Ang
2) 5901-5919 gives 0.5 Ang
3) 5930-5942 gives -0.2 Ang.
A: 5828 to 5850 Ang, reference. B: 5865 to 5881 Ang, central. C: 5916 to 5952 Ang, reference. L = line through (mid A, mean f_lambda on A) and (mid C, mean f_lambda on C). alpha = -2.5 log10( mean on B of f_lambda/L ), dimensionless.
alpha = 0.081 mag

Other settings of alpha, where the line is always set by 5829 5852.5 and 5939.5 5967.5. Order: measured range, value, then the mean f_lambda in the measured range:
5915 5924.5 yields -0.04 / 24.7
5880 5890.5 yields 0.16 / 20.7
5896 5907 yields 0.09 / 22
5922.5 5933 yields -0.01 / 23.9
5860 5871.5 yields 0.04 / 23.2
